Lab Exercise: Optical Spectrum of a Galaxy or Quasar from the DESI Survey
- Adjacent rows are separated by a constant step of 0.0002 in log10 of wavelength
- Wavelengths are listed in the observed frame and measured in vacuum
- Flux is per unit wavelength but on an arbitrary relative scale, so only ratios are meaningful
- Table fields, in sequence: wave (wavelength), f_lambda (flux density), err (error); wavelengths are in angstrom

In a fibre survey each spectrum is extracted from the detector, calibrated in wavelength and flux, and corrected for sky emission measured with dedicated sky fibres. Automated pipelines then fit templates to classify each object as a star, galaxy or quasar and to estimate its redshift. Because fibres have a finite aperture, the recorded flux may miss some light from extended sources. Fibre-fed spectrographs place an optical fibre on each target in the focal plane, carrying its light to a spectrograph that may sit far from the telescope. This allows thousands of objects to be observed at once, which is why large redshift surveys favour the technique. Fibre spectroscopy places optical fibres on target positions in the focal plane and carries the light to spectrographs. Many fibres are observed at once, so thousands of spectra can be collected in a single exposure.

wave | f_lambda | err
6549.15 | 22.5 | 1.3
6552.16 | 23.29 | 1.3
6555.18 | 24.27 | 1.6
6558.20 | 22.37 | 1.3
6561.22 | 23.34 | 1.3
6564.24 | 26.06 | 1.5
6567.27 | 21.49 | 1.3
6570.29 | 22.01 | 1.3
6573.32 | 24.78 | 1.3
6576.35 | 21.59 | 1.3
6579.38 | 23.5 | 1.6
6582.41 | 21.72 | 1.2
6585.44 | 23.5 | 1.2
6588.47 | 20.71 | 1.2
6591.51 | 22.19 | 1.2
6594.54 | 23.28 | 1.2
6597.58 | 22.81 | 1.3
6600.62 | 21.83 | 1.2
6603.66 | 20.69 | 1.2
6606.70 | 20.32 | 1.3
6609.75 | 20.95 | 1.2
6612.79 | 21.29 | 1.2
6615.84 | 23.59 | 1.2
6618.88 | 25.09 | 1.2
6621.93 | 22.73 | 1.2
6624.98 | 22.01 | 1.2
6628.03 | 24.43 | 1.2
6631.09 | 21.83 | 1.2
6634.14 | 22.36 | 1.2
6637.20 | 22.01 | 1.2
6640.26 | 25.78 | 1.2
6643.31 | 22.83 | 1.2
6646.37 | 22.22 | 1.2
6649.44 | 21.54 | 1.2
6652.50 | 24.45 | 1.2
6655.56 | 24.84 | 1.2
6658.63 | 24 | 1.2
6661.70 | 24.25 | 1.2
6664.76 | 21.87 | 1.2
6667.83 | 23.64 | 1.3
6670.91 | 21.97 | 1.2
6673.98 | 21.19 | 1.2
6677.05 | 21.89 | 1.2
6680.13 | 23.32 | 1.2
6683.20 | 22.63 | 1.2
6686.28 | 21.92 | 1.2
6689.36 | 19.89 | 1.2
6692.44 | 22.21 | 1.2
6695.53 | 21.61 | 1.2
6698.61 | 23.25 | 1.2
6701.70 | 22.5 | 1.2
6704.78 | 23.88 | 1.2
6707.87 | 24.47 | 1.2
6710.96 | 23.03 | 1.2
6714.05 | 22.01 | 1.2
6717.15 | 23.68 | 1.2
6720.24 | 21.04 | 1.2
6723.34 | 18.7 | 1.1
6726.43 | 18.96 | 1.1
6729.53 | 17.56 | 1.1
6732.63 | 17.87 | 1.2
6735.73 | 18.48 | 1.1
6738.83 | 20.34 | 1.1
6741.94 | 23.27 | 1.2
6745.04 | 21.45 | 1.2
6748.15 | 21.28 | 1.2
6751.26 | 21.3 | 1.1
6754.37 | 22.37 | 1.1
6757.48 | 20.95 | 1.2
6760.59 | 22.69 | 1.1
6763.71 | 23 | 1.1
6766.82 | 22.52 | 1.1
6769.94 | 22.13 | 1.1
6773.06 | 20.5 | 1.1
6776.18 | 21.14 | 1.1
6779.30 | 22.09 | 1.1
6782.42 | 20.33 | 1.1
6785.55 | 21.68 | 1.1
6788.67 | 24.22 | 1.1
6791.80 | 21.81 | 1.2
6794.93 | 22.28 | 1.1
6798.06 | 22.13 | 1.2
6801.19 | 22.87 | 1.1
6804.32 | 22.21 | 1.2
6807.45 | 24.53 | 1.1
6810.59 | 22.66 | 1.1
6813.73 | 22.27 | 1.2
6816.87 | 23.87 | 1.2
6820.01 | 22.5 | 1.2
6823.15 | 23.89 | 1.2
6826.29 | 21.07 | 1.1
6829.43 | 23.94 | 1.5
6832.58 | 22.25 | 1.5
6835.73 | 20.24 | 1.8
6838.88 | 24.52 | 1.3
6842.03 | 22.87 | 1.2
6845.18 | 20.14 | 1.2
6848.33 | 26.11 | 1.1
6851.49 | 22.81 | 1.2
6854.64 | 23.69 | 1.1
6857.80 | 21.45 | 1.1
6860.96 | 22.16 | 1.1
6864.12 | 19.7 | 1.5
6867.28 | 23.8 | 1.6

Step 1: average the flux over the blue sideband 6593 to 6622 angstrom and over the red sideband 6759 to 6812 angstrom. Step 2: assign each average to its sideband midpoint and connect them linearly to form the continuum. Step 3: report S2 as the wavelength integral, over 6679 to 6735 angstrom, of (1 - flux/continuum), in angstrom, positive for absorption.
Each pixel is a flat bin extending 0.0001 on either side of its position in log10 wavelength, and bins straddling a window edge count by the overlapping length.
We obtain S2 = 1.9 angstrom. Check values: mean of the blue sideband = 22.2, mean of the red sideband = 22.3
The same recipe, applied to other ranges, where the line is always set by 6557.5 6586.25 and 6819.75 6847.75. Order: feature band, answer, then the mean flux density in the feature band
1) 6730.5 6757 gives 2.29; 20.7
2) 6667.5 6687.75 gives 0.48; 22.3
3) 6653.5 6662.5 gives -0.59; 24.4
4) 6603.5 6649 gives 0.71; 22.6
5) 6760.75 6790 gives 0.85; 22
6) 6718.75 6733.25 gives 2.46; 18.9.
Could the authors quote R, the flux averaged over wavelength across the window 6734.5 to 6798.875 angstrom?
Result 21.7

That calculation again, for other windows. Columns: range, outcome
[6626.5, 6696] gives 22.7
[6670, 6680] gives 21.9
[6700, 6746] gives 21.2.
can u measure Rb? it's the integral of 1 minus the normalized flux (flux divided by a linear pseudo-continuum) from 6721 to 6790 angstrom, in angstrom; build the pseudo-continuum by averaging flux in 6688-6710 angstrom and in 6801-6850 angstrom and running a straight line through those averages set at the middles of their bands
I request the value 5.1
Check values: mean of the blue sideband 22.6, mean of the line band 21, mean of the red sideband 22.9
